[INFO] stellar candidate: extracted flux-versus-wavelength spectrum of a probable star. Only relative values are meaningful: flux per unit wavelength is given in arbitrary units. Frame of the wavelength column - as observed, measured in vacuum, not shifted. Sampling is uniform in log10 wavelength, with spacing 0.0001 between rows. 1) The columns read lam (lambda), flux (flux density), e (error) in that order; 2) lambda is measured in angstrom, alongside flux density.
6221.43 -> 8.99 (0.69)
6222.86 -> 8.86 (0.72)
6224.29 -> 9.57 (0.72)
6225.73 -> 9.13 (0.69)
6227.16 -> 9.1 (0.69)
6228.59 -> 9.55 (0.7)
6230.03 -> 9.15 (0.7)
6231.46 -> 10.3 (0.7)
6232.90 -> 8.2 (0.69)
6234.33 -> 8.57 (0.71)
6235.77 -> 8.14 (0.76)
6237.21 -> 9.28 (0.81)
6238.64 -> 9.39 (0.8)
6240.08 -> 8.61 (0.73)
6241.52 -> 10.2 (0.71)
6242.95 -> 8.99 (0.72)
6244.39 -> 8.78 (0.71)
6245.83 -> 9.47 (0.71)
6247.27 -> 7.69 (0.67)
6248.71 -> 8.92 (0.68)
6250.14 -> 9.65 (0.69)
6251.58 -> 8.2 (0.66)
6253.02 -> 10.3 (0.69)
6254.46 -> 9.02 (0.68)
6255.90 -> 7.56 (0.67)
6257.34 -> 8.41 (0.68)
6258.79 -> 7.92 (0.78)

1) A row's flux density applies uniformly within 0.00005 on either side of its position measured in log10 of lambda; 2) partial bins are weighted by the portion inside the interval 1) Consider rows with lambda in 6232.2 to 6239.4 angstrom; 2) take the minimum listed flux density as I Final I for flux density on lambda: 8.14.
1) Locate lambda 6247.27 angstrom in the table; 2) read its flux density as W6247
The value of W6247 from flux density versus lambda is 7.69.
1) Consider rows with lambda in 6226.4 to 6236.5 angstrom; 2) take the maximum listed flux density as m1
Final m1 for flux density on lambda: 10.3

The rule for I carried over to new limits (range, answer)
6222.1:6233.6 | 8.2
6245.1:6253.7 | 7.69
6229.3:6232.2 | 9.15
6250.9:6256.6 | 7.56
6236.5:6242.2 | 8.61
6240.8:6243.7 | 8.99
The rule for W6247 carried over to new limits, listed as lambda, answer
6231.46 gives 10.3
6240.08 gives 8.61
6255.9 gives 7.56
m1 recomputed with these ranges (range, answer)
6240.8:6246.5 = 10.2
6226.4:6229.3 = 9.55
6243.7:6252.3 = 9.65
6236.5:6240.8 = 9.39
